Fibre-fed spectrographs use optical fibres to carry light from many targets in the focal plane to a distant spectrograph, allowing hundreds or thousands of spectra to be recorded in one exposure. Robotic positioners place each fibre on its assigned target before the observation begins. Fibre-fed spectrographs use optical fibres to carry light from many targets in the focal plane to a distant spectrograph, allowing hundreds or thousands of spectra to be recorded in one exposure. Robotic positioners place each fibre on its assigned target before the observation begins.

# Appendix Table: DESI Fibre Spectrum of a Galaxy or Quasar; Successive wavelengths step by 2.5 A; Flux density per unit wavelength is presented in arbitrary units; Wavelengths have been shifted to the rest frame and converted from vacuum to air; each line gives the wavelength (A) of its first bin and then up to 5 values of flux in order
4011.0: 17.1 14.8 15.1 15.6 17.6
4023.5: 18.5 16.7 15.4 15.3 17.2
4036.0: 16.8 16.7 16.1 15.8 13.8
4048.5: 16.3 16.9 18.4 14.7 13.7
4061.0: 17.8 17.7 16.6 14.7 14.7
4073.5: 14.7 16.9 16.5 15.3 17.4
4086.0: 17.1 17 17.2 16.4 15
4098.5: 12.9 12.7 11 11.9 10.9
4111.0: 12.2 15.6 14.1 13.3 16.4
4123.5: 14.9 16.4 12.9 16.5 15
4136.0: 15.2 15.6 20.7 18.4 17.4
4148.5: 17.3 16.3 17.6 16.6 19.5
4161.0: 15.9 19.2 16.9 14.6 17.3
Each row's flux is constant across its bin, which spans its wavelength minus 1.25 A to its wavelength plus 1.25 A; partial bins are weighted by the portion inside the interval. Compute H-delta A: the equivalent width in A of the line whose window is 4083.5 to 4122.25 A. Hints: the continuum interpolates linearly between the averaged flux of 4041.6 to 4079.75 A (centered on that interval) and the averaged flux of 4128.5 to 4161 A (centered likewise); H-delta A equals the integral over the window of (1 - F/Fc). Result 4.9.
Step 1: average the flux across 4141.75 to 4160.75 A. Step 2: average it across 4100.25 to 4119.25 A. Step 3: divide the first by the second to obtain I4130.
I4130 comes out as 1.38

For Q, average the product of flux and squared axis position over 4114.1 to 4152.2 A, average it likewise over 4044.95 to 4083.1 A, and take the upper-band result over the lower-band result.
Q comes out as 1.04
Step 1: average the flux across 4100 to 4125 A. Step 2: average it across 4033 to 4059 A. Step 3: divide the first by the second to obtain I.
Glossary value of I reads 0.83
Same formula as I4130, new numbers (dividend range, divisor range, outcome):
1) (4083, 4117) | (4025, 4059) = 0.89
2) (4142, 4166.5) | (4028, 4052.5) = 1.09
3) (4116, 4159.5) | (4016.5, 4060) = 1.01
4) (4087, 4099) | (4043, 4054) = 0.99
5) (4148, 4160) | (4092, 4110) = 1.34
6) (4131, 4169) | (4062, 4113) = 1.14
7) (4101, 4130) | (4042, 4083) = 0.85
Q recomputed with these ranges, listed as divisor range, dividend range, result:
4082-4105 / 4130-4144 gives 1.13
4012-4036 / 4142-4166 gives 1.15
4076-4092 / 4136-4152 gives 1.07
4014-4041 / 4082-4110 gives 0.91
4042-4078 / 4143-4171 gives 1.13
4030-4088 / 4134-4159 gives 1.12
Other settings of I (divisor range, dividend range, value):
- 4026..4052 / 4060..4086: 1.01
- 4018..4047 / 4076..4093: 1.03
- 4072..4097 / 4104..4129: 0.84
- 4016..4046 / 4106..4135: 0.87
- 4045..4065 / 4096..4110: 0.75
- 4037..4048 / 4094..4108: 0.82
